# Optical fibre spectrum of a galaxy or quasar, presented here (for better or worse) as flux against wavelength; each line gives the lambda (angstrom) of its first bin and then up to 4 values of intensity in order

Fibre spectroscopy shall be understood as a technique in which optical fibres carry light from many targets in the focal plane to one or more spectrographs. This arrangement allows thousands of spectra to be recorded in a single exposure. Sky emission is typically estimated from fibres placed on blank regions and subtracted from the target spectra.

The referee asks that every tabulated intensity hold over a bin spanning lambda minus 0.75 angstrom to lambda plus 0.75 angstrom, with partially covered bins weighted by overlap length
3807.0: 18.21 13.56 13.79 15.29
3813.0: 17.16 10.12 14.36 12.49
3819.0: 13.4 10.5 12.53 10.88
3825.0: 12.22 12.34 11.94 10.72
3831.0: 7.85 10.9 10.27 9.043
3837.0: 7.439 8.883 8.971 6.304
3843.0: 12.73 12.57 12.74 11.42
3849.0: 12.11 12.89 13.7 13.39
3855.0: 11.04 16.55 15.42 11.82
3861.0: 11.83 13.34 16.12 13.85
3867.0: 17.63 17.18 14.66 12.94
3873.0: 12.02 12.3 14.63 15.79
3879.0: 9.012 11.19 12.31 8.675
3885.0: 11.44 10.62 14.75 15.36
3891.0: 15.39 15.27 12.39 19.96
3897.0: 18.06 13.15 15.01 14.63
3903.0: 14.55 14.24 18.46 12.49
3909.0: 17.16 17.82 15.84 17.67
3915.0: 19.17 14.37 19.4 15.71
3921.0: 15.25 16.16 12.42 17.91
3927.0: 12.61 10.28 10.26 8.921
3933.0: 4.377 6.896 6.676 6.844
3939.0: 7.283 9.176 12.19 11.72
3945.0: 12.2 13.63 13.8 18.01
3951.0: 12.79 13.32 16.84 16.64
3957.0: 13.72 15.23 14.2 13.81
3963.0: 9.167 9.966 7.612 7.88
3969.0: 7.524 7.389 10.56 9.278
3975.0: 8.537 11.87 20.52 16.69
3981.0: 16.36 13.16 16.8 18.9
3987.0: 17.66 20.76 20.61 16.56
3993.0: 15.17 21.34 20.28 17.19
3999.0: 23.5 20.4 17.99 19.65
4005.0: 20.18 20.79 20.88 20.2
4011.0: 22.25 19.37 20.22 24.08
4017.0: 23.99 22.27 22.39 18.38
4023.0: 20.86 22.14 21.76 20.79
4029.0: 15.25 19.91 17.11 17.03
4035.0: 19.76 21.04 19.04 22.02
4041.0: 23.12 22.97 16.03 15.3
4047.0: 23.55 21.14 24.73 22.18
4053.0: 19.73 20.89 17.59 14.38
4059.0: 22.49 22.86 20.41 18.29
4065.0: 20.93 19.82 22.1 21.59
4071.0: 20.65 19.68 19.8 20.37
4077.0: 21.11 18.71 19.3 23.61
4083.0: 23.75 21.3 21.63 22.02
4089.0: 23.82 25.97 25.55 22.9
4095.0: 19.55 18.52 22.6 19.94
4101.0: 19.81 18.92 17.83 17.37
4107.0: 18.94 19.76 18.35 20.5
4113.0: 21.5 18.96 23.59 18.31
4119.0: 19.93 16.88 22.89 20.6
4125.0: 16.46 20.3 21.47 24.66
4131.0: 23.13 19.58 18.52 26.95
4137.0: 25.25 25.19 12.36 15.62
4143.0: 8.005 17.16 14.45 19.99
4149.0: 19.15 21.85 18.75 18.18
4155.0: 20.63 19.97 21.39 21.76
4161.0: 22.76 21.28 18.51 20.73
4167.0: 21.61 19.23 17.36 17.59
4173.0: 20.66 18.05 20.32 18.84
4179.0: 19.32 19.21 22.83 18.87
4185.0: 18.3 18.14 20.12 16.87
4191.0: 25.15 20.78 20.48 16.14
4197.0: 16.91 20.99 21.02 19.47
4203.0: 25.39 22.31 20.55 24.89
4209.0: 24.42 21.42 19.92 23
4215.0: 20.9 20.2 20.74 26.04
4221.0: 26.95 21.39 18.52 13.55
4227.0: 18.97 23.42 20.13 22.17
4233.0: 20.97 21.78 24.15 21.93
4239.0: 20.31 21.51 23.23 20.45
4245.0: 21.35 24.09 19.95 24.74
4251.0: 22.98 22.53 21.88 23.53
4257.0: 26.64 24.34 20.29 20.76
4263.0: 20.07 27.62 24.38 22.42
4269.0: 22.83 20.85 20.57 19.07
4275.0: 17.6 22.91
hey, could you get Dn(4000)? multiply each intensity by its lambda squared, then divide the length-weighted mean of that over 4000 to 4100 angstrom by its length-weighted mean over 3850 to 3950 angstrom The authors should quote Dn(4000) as 1.7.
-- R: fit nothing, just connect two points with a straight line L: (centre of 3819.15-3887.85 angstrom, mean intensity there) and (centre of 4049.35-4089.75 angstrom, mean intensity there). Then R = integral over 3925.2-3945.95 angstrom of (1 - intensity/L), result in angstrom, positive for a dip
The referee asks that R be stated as 7.7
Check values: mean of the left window 12.1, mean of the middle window 9.67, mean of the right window 20.9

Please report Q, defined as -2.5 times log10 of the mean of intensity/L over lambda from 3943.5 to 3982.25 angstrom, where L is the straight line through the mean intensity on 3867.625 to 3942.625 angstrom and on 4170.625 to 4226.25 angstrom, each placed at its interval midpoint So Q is 0.17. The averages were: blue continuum 13.4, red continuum 20.5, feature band 12.7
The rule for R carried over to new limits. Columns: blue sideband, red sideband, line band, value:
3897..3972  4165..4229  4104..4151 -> -2.8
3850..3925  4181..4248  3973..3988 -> 1.1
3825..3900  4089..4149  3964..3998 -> 3.5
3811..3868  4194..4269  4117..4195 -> 1.0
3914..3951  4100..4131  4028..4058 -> -4.9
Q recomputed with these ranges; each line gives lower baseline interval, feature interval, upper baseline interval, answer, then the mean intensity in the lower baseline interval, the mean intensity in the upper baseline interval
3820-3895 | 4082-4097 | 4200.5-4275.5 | -0.234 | 12.3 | 22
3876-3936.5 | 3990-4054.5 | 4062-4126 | -0.132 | 13.8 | 20.6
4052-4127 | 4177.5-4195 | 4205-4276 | 0.079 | 20.5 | 21.9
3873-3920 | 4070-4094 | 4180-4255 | -0.182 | 14.7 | 21.3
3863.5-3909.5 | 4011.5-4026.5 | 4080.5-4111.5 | -0.163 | 14.2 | 21.1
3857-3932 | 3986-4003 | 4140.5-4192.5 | -0.190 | 14.4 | 19.2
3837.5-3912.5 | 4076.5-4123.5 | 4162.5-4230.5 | -0.132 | 13.6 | 20.5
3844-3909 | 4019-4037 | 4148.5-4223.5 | -0.151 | 13.8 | 20.6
